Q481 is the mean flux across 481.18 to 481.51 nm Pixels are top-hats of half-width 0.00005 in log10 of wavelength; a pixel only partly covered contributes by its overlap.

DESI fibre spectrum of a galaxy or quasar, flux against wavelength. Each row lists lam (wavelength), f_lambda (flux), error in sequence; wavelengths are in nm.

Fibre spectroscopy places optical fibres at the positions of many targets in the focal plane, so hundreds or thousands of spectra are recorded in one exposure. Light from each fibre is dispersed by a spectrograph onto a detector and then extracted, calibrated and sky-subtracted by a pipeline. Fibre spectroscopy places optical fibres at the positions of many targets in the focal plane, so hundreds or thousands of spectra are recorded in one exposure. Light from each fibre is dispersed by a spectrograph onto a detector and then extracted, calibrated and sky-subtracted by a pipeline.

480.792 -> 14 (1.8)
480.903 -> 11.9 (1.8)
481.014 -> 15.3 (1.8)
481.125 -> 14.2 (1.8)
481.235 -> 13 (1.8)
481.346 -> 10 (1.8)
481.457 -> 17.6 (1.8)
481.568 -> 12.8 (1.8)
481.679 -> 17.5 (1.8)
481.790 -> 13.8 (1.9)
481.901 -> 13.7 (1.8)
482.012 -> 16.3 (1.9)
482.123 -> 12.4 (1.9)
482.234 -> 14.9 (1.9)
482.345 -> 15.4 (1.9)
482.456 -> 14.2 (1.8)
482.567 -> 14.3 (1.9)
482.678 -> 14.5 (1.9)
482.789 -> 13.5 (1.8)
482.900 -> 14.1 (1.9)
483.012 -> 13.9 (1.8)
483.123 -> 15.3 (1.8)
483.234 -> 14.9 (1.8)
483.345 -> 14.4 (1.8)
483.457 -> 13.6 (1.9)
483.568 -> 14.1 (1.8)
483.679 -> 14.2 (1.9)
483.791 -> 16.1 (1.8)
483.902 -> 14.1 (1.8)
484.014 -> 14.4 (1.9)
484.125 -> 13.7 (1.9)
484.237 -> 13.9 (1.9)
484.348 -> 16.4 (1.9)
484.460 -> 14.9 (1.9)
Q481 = 13.5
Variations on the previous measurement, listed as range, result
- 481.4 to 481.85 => 15.4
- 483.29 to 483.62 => 14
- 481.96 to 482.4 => 14.7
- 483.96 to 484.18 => 14.1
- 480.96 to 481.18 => 14.8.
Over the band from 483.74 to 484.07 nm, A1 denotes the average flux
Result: 14.9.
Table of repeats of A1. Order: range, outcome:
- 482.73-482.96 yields 13.8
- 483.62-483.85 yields 15.1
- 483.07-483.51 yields 14.5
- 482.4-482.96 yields 14.1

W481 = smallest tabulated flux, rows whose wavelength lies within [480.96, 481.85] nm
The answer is 10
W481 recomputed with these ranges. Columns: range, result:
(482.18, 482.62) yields 14.2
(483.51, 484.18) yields 13.7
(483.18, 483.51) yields 13.6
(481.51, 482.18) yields 12.4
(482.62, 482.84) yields 13.5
